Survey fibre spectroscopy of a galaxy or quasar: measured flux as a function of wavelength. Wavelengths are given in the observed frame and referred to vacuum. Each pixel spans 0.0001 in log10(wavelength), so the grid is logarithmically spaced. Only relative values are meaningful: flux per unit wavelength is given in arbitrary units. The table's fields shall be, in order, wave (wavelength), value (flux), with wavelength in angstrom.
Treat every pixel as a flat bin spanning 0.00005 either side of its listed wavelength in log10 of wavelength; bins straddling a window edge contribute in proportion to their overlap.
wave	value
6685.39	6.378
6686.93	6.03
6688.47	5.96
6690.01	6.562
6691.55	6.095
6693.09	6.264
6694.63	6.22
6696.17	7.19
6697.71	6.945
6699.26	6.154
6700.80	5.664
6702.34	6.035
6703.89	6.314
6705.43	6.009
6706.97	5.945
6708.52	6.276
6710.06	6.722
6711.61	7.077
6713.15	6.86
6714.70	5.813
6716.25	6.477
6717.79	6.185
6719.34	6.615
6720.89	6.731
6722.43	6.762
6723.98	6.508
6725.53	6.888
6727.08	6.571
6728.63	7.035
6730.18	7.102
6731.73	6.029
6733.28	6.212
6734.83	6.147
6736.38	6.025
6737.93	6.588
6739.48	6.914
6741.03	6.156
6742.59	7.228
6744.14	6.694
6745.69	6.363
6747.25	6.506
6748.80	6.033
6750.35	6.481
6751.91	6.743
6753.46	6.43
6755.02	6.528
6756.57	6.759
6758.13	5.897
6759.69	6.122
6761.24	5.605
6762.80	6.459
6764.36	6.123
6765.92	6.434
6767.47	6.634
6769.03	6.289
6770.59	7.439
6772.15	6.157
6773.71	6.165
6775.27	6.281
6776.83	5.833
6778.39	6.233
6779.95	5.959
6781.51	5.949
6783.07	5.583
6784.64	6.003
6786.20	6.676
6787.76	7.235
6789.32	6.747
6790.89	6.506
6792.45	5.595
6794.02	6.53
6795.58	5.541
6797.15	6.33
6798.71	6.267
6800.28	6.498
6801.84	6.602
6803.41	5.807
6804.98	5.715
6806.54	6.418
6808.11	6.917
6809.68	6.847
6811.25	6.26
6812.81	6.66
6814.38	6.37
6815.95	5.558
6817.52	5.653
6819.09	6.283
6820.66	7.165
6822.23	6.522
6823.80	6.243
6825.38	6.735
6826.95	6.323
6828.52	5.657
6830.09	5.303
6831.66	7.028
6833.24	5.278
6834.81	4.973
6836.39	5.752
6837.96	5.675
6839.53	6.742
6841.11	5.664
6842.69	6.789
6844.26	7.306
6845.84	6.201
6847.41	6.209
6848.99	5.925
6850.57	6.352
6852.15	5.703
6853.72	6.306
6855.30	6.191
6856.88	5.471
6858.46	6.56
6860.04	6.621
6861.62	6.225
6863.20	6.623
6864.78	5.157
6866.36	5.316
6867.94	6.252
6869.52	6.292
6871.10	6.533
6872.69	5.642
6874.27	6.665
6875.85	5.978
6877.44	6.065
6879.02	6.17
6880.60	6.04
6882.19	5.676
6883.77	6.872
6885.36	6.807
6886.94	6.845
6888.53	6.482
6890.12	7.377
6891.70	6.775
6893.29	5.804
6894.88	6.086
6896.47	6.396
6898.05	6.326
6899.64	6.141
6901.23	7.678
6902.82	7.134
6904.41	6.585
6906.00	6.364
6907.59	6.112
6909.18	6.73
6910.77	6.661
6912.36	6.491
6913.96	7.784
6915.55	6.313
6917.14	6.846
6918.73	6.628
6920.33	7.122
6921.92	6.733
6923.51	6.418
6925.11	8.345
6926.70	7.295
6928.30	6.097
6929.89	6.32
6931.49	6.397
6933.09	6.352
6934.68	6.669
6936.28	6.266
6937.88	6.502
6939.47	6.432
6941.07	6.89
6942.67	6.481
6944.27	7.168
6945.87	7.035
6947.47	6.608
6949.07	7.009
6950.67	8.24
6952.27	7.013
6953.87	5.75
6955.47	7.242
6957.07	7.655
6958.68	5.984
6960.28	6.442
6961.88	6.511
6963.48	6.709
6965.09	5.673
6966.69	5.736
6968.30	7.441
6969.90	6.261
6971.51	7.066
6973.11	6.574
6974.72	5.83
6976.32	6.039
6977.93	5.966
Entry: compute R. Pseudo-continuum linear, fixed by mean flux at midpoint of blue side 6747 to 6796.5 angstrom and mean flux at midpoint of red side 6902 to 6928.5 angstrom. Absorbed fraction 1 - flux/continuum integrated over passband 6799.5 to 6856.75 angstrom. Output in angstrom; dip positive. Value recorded 2.60 angstrom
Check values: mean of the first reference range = 6.29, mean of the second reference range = 6.82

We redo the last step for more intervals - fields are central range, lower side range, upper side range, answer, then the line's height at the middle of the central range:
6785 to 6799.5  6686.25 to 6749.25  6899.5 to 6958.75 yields 0.43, 6.56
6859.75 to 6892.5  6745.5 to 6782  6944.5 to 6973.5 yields 1.26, 6.55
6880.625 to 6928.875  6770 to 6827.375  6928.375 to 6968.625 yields -1.07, 6.54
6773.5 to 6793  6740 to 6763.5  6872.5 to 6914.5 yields 0.63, 6.43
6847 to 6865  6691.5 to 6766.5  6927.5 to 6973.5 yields 1.13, 6.55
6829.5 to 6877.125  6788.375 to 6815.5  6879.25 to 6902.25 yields 2.54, 6.44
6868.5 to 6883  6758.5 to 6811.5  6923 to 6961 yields 0.99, 6.57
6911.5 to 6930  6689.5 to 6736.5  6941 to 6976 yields -0.67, 6.65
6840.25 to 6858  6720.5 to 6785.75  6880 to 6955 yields 0.98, 6.57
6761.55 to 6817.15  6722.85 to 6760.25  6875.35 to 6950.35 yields 2.10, 6.54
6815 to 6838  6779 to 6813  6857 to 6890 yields 0.93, 6.28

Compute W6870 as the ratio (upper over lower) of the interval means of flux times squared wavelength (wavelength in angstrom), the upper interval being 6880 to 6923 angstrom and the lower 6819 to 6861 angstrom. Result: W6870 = 1.09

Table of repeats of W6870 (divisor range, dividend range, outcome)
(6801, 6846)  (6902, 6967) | 1.11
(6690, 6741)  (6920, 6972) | 1.11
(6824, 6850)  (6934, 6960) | 1.15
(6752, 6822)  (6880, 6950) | 1.10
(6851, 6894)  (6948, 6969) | 1.10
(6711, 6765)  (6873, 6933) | 1.07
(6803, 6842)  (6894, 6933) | 1.12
